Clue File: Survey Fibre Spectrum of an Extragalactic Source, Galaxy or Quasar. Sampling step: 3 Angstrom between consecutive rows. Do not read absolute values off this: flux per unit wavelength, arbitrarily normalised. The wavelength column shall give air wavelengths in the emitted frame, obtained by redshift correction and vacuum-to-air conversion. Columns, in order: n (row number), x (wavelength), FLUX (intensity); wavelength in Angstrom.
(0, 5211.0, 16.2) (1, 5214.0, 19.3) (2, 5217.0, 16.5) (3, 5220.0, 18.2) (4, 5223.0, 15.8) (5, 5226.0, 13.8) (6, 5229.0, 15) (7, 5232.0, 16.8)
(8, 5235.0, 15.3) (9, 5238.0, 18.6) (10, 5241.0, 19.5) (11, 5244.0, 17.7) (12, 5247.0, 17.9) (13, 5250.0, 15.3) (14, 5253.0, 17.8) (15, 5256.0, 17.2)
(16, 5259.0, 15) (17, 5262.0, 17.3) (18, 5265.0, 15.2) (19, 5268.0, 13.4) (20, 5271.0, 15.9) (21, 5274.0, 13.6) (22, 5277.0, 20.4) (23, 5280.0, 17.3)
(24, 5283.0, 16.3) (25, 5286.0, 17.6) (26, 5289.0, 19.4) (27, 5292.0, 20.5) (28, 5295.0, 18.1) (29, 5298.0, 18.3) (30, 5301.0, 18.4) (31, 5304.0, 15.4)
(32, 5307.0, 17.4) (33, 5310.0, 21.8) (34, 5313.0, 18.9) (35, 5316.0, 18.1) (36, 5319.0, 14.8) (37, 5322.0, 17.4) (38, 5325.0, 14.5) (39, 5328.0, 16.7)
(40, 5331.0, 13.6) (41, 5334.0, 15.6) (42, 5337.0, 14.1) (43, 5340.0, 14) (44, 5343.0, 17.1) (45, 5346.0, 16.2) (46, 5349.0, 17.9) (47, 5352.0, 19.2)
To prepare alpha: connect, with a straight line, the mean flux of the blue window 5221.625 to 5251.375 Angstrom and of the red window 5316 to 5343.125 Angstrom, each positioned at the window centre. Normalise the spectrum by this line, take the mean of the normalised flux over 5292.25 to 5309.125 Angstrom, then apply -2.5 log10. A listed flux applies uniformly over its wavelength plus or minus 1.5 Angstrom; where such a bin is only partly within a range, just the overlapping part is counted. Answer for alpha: -0.139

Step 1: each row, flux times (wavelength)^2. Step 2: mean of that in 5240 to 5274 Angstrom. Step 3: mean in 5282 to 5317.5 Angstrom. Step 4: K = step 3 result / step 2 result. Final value 1.1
